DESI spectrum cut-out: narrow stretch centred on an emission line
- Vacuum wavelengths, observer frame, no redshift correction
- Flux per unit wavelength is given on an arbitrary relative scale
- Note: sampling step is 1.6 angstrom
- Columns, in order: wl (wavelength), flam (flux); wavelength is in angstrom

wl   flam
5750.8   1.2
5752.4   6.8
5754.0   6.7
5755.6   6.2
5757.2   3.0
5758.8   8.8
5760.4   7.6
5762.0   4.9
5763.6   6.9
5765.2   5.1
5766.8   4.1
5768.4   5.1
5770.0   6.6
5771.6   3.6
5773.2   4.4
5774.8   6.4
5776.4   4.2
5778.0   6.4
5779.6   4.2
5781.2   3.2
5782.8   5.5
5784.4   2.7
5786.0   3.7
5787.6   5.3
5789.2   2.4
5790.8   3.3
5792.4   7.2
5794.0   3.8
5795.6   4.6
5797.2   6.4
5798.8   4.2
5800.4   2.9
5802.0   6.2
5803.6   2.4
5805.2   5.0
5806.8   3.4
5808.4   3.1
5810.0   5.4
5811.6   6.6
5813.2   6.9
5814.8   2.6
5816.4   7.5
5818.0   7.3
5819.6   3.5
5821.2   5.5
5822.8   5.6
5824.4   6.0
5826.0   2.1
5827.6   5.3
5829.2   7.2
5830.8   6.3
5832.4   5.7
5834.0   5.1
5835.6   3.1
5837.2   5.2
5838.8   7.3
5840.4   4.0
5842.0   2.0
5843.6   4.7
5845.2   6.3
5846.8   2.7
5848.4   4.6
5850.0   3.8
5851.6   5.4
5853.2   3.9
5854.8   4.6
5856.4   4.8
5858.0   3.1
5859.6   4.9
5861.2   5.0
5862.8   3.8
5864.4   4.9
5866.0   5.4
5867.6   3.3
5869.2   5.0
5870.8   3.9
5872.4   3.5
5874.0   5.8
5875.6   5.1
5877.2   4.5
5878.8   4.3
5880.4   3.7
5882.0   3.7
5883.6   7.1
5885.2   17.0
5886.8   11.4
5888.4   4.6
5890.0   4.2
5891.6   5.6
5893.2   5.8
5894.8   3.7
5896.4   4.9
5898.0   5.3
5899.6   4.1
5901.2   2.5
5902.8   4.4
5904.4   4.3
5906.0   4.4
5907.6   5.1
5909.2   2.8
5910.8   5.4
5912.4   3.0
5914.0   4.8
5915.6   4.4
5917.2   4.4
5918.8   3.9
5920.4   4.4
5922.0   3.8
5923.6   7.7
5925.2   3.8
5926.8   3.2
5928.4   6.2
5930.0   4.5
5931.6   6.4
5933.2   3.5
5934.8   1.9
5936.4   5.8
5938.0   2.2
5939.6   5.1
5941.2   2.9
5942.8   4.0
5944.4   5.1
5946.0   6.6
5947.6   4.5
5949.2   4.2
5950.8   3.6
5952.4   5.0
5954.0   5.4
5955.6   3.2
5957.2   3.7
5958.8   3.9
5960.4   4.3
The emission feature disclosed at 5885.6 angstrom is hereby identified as [O III]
